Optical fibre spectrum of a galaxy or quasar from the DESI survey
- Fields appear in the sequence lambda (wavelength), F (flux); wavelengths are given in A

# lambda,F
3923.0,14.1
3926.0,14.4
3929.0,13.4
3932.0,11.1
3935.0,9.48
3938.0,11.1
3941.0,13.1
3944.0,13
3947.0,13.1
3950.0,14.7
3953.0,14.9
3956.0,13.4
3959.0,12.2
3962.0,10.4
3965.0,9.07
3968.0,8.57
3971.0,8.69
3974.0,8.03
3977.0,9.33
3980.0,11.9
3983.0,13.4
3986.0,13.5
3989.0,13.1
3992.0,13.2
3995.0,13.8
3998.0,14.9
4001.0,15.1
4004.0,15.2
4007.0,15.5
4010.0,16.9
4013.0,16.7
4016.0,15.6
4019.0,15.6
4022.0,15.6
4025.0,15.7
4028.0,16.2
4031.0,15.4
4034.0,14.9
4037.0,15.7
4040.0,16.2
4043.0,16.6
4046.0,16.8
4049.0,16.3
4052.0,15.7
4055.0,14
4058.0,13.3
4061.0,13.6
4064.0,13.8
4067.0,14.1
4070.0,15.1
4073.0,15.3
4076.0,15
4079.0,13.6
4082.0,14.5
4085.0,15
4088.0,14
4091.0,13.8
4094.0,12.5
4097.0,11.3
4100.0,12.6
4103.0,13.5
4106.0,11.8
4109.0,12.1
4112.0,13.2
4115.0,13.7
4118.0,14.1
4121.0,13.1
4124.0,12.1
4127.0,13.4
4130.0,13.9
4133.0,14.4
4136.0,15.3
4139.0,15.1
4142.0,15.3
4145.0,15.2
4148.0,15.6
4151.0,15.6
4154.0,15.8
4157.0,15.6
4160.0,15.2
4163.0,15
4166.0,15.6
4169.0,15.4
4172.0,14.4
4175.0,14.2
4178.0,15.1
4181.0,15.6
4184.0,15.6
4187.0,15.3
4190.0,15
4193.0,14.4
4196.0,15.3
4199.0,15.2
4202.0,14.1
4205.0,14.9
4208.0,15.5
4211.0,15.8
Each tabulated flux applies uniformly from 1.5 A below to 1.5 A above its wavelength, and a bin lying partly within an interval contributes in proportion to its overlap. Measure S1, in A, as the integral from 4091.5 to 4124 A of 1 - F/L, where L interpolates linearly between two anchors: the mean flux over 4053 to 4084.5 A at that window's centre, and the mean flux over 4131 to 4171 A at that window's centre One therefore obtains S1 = 4.3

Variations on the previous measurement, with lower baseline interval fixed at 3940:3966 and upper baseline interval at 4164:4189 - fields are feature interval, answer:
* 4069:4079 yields -0.62 A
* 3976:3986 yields 0.83 A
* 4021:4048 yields -4.59 A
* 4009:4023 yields -2.79 A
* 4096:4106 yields 1.33 A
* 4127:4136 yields 0.27 A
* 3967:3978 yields 3.66 A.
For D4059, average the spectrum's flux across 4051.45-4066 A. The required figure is 14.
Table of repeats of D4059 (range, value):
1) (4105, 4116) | 12.7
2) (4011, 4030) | 15.9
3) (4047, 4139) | 13.8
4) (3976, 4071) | 14.8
